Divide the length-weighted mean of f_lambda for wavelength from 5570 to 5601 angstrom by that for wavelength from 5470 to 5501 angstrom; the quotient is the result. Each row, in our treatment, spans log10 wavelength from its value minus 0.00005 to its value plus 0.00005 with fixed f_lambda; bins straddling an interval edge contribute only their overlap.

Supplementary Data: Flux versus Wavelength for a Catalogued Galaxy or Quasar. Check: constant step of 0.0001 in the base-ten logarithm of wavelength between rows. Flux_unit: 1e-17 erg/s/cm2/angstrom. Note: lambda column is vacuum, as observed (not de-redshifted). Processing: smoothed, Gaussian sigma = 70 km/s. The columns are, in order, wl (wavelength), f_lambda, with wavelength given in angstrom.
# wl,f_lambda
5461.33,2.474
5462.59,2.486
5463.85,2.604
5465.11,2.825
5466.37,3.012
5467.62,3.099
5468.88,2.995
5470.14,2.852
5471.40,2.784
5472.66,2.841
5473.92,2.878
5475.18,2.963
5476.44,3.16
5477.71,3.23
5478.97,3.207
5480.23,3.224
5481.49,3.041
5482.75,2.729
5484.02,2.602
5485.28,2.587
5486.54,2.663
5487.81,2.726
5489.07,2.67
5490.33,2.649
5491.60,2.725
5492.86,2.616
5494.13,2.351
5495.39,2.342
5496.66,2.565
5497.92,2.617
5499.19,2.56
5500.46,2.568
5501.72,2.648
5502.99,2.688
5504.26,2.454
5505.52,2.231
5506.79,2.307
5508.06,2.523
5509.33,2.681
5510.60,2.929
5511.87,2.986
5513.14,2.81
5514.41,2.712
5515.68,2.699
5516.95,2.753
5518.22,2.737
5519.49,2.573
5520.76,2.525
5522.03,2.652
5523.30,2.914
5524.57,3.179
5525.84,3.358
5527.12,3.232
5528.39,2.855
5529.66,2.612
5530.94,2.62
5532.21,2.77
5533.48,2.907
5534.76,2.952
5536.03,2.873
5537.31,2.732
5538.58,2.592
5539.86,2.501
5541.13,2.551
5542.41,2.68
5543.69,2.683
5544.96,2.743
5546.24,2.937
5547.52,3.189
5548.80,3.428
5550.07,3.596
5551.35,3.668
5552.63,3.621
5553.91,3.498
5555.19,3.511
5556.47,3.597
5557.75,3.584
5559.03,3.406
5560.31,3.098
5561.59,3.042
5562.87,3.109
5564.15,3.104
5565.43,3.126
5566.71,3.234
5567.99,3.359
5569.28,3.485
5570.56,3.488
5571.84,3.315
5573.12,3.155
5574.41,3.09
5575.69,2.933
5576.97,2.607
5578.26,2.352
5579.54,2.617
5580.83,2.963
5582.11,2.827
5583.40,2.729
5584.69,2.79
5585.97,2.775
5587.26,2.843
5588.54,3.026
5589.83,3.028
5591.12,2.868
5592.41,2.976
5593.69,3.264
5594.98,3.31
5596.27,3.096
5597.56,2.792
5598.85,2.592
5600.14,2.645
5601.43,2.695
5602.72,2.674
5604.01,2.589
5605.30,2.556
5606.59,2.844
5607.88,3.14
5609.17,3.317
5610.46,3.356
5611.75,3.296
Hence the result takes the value 1.1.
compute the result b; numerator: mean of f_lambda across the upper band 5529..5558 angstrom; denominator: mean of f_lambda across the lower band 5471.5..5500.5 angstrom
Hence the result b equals 1.10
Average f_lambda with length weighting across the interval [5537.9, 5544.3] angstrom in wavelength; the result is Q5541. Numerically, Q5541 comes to 2.6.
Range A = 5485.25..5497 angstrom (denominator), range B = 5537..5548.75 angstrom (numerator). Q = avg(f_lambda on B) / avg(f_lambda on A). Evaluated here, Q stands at 1.1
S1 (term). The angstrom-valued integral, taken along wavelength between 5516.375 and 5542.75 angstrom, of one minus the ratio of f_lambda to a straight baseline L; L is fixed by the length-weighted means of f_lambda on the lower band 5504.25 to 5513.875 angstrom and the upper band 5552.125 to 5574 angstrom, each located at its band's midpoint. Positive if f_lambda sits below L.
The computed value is 0.9 angstrom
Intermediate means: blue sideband 2.63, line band 2.79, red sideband 3.33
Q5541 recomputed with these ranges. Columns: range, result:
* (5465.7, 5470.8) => 2.99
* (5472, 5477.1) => 2.96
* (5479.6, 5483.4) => 2.99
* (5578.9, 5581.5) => 2.79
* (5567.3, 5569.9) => 3.41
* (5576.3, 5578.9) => 2.49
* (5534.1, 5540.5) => 2.73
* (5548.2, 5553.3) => 3.58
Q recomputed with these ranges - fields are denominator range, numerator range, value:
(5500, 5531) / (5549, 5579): 1.19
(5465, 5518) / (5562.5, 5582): 1.11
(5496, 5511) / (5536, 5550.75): 1.13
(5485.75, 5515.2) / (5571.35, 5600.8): 1.11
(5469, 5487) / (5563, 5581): 1.05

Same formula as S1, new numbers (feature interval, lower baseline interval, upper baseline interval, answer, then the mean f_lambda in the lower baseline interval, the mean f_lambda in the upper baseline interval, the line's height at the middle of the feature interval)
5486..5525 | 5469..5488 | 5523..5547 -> 3.0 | 2.9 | 2.83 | 2.87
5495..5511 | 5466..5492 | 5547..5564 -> 2.6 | 2.89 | 3.4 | 3.05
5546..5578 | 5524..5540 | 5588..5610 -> -4.4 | 2.87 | 2.91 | 2.89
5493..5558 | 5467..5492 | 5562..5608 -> 1.5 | 2.88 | 2.94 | 2.91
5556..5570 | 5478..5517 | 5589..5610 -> -2.3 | 2.68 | 2.9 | 2.82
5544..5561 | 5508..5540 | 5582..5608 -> -3.2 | 2.8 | 2.85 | 2.82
